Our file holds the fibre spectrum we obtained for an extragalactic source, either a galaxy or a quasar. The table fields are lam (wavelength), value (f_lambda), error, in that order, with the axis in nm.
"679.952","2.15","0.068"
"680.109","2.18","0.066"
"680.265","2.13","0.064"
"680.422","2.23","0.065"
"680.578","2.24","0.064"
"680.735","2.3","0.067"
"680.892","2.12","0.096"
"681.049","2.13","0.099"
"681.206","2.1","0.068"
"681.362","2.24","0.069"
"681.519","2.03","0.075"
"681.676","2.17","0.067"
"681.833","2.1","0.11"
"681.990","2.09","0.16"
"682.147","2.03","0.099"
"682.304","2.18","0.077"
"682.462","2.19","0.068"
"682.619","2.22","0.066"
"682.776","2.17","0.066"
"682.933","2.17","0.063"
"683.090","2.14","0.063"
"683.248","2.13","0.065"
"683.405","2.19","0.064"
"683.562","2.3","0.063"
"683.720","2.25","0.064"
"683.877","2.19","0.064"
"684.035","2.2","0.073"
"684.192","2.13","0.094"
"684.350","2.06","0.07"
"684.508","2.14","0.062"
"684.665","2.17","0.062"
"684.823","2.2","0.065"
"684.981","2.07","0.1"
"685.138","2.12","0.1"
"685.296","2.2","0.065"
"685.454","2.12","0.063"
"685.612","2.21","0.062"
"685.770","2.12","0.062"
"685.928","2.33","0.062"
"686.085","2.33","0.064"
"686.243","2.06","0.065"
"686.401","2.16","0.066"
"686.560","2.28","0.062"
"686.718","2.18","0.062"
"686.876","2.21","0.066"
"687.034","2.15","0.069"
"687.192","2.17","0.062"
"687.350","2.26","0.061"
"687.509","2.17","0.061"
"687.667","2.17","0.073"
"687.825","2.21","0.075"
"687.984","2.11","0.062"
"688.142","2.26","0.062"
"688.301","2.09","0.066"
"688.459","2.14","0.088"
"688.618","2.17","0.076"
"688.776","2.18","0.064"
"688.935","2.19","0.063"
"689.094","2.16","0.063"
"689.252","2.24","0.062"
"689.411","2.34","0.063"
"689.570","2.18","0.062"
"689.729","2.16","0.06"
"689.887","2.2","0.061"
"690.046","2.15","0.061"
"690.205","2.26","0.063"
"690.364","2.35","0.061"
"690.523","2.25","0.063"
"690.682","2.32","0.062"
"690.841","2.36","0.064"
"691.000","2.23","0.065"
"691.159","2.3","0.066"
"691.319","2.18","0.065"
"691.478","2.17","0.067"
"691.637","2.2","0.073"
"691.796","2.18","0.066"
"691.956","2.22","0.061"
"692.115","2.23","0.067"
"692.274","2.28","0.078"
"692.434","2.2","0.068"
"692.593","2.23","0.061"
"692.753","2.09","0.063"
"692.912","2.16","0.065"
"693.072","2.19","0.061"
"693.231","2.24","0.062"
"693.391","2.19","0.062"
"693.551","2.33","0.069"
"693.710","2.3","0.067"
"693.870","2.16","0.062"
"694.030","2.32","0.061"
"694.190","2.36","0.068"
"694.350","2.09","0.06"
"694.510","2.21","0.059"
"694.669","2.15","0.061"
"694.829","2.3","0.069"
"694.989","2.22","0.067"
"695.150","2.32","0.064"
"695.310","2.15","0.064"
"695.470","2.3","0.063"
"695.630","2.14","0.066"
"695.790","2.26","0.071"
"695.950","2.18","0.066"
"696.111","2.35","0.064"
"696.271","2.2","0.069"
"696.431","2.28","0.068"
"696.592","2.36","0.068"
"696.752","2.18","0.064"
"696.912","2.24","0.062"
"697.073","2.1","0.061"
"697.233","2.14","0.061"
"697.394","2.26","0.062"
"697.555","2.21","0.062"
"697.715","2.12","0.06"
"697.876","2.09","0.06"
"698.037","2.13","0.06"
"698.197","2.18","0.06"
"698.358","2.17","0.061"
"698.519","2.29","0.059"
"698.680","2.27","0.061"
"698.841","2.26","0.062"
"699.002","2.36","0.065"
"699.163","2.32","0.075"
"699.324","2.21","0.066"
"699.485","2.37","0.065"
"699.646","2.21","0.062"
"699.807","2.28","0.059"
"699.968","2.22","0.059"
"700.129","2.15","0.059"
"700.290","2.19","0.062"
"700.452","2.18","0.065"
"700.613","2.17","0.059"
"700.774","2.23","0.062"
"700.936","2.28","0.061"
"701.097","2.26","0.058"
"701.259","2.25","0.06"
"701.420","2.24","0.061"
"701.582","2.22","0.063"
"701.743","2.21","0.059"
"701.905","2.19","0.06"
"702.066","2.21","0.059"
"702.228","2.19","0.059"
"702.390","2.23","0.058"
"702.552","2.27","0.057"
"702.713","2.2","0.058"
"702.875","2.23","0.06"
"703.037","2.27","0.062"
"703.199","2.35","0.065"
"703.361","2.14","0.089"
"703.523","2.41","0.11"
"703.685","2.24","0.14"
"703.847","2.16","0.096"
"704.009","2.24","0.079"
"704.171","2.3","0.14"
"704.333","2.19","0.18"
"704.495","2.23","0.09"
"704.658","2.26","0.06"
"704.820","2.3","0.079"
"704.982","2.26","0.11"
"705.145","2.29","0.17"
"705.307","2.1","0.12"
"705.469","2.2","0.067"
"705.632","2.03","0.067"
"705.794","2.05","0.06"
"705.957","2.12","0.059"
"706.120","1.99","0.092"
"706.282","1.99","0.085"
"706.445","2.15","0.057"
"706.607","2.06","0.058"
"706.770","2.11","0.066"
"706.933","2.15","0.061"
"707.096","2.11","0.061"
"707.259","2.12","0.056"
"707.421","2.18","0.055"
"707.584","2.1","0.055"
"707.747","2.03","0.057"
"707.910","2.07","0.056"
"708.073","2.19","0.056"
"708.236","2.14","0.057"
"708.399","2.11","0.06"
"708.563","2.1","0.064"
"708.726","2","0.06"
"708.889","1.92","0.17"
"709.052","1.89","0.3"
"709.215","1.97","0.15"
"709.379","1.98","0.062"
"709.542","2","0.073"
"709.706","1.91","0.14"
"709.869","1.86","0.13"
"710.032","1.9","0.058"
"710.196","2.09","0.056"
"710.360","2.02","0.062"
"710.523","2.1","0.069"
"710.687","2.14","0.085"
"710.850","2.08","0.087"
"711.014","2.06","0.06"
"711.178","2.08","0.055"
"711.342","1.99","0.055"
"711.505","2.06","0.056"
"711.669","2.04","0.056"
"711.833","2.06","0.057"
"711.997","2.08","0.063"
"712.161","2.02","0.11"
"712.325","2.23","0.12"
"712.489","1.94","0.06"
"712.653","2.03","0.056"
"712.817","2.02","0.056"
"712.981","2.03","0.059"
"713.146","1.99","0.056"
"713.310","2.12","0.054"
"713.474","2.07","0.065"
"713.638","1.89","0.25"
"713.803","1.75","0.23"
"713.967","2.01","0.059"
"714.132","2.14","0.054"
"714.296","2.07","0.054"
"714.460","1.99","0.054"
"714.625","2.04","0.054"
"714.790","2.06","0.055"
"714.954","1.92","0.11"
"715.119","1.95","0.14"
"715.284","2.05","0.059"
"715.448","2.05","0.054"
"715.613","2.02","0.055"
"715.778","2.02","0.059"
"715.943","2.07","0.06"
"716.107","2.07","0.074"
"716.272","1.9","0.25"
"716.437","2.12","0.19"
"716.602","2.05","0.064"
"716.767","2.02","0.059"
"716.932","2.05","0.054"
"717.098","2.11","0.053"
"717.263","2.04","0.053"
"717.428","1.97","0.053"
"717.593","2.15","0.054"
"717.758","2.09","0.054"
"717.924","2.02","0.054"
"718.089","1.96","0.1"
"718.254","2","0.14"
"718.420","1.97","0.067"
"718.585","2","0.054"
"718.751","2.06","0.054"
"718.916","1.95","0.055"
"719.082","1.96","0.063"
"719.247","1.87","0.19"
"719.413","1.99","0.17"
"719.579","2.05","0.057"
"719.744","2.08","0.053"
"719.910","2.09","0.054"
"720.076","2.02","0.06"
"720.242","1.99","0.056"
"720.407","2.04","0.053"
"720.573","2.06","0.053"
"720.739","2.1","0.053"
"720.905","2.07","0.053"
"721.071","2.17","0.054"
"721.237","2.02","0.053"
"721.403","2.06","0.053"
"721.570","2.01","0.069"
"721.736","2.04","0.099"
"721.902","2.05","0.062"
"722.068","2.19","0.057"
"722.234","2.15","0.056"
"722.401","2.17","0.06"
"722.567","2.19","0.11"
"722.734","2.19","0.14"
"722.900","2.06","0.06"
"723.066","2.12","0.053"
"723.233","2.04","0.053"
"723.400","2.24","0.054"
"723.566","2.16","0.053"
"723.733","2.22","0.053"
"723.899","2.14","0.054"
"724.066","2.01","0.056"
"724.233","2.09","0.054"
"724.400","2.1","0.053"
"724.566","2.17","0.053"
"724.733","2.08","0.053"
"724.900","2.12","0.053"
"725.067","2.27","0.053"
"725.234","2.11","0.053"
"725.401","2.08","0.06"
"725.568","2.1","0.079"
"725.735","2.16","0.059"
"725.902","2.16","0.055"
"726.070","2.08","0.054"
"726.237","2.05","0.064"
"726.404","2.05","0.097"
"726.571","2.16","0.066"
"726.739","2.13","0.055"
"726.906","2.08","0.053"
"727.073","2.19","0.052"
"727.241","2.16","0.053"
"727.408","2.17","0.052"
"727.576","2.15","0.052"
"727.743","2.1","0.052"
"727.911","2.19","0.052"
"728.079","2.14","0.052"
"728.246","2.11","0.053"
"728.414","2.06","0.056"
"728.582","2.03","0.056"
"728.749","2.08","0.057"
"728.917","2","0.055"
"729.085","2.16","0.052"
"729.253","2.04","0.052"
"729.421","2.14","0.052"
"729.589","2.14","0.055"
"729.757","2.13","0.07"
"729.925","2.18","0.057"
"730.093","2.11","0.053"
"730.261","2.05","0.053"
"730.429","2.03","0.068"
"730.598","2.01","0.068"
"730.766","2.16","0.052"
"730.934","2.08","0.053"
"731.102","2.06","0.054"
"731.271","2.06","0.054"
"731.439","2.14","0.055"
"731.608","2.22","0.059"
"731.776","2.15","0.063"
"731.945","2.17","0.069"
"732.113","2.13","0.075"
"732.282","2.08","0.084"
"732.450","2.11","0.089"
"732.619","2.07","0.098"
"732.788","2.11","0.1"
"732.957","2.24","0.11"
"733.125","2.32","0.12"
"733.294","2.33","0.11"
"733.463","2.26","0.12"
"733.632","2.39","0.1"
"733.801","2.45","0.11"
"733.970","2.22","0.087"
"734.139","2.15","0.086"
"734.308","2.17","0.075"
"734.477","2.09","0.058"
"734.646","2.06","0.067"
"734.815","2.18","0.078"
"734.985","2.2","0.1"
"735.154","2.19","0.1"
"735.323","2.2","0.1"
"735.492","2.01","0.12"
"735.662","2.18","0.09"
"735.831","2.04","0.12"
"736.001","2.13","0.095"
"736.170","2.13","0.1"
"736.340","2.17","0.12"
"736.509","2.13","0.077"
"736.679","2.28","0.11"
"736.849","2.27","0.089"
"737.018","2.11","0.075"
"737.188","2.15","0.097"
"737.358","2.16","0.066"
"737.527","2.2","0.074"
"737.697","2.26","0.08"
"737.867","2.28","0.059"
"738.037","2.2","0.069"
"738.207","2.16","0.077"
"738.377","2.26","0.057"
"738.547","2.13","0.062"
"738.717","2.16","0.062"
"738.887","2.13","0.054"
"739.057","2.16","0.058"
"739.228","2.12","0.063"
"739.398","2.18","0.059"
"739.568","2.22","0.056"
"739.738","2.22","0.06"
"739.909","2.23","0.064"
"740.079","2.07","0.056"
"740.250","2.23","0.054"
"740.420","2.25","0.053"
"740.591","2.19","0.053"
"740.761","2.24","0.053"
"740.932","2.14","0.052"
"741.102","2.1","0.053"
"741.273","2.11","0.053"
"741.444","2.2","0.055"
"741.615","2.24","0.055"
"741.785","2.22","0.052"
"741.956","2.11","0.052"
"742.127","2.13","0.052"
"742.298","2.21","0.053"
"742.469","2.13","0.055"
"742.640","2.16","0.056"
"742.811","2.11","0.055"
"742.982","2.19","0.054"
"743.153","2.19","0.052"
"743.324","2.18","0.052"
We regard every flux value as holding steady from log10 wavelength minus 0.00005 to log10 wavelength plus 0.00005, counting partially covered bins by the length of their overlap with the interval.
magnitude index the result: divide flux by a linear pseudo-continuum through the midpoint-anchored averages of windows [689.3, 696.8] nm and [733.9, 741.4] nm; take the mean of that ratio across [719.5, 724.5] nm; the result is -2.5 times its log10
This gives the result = 0.048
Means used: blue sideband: 2.23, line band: 2.1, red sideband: 2.17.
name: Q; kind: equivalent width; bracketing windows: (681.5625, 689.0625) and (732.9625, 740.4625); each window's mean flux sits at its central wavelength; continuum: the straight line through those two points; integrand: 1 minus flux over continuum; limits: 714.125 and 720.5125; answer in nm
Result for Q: 0.467 nm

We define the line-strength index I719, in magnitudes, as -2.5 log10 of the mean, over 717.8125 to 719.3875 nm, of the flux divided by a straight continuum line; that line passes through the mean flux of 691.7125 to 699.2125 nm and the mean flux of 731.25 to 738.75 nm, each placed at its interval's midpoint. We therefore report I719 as 0.11 mag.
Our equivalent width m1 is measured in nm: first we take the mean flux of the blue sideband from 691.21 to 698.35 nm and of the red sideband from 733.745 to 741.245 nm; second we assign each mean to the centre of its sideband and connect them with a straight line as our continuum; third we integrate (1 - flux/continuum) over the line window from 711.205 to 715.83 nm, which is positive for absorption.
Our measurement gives 0.36 nm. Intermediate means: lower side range 2.21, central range 2.02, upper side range 2.18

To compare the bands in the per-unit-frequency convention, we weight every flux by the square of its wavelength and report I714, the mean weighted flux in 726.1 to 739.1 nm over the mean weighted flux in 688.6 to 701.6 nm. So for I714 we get 1.07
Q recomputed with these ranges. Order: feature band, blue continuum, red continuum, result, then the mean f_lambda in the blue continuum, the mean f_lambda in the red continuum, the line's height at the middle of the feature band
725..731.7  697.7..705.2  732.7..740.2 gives 0.26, 2.24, 2.19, 2.2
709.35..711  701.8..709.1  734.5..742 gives 0.11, 2.16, 2.17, 2.16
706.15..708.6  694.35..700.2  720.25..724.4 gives 0.08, 2.23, 2.11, 2.18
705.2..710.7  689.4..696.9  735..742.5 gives 0.40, 2.23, 2.17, 2.21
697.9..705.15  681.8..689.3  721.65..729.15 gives -0.29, 2.17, 2.12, 2.15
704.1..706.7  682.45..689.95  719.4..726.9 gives -0.02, 2.18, 2.1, 2.14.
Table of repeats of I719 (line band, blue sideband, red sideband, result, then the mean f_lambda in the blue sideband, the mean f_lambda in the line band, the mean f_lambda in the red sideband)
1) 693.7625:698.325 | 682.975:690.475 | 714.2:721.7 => -0.037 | 2.19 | 2.21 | 2.03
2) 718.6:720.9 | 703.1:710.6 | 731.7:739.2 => 0.063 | 2.11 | 2.02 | 2.18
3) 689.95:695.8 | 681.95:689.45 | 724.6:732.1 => -0.032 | 2.18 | 2.23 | 2.11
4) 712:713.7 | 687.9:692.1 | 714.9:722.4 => 0.019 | 2.22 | 2.04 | 2.04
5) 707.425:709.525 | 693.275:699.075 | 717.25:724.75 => 0.054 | 2.23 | 2.05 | 2.07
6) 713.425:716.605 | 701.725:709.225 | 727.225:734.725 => 0.073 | 2.16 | 2.01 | 2.14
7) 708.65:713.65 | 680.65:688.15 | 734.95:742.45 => 0.079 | 2.17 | 2.02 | 2.17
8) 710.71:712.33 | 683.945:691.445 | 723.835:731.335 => 0.040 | 2.2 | 2.07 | 2.11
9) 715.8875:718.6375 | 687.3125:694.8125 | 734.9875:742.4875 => 0.081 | 2.22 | 2.04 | 2.17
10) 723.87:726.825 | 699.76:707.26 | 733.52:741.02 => 0.038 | 2.2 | 2.11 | 2.18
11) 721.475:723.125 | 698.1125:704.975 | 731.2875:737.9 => 0.044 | 2.24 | 2.12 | 2.18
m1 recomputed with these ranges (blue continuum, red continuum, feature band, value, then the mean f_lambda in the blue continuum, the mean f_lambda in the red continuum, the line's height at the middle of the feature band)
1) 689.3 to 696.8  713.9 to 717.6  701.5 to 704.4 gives -0.12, 2.23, 2.04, 2.15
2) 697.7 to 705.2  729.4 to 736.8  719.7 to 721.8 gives 0.12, 2.24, 2.16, 2.19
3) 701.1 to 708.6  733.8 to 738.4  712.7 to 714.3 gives 0.13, 2.18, 2.17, 2.18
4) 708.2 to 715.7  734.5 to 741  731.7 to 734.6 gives -0.07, 2.02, 2.17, 2.15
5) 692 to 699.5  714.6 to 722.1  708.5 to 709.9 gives 0.10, 2.23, 2.03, 2.11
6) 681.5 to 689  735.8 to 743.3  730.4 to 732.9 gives 0.08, 2.17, 2.18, 2.18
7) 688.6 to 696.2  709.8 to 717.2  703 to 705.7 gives -0.15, 2.23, 2.03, 2.12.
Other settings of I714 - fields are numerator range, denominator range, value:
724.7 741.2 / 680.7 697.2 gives 1.11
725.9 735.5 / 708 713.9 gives 1.12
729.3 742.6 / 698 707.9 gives 1.08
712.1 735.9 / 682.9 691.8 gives 1.06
